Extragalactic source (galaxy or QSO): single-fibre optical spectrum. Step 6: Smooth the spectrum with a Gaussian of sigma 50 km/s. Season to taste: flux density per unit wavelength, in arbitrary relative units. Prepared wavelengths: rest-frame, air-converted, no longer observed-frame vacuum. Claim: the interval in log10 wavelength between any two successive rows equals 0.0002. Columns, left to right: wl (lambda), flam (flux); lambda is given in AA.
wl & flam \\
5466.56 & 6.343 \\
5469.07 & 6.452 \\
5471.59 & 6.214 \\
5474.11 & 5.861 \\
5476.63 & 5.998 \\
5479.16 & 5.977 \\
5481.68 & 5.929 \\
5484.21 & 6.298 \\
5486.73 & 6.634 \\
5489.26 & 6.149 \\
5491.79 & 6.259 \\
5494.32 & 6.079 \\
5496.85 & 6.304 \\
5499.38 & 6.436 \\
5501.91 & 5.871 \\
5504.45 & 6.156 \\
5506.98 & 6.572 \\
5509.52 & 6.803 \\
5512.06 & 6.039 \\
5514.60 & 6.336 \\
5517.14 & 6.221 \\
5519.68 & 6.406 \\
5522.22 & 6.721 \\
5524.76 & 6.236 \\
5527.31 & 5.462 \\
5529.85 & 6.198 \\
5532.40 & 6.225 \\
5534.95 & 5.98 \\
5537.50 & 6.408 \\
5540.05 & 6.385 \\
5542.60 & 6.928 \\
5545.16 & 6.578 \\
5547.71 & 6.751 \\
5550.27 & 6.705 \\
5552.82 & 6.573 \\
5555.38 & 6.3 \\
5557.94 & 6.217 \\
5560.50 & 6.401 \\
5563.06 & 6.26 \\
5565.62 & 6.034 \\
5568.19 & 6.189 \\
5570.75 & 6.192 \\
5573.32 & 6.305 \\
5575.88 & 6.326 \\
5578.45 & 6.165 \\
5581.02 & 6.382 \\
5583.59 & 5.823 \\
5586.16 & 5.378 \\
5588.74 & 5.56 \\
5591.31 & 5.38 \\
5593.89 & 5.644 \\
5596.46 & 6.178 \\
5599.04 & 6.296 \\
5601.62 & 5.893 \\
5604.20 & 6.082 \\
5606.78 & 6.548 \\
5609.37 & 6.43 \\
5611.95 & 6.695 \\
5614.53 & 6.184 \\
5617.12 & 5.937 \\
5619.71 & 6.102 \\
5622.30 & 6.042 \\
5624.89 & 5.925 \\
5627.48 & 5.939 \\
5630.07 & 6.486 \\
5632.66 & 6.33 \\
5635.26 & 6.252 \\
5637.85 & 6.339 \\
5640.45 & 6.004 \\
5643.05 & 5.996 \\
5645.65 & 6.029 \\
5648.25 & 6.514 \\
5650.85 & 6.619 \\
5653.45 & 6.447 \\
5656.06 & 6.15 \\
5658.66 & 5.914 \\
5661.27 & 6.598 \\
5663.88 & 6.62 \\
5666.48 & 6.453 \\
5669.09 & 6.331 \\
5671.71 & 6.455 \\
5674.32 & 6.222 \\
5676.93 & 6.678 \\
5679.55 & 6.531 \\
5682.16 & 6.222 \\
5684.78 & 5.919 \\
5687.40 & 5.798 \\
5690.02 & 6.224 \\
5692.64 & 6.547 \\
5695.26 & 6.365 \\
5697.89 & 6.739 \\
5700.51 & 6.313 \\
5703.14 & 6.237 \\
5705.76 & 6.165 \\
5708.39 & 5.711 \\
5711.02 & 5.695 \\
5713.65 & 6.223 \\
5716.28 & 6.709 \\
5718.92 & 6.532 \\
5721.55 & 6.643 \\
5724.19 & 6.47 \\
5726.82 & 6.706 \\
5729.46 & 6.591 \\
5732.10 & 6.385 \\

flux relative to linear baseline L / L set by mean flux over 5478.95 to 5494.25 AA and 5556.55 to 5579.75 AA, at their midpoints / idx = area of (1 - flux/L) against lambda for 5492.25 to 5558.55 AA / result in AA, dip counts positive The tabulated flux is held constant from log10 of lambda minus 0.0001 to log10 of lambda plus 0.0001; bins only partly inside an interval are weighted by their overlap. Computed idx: -1.3 AA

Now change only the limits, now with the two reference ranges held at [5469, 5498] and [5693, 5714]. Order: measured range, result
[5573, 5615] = 0.77 AA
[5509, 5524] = -0.55 AA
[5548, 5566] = -0.63 AA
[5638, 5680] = -1.04 AA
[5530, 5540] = -0.08 AA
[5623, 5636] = 0.02 AA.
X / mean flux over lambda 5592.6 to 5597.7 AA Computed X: 5.91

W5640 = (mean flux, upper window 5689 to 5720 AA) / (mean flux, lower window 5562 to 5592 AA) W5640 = 1.05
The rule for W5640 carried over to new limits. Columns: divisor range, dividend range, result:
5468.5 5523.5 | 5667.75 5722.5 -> 1.01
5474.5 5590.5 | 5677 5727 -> 1.01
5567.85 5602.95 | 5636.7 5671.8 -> 1.06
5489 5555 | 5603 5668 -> 0.99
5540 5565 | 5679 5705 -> 0.97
